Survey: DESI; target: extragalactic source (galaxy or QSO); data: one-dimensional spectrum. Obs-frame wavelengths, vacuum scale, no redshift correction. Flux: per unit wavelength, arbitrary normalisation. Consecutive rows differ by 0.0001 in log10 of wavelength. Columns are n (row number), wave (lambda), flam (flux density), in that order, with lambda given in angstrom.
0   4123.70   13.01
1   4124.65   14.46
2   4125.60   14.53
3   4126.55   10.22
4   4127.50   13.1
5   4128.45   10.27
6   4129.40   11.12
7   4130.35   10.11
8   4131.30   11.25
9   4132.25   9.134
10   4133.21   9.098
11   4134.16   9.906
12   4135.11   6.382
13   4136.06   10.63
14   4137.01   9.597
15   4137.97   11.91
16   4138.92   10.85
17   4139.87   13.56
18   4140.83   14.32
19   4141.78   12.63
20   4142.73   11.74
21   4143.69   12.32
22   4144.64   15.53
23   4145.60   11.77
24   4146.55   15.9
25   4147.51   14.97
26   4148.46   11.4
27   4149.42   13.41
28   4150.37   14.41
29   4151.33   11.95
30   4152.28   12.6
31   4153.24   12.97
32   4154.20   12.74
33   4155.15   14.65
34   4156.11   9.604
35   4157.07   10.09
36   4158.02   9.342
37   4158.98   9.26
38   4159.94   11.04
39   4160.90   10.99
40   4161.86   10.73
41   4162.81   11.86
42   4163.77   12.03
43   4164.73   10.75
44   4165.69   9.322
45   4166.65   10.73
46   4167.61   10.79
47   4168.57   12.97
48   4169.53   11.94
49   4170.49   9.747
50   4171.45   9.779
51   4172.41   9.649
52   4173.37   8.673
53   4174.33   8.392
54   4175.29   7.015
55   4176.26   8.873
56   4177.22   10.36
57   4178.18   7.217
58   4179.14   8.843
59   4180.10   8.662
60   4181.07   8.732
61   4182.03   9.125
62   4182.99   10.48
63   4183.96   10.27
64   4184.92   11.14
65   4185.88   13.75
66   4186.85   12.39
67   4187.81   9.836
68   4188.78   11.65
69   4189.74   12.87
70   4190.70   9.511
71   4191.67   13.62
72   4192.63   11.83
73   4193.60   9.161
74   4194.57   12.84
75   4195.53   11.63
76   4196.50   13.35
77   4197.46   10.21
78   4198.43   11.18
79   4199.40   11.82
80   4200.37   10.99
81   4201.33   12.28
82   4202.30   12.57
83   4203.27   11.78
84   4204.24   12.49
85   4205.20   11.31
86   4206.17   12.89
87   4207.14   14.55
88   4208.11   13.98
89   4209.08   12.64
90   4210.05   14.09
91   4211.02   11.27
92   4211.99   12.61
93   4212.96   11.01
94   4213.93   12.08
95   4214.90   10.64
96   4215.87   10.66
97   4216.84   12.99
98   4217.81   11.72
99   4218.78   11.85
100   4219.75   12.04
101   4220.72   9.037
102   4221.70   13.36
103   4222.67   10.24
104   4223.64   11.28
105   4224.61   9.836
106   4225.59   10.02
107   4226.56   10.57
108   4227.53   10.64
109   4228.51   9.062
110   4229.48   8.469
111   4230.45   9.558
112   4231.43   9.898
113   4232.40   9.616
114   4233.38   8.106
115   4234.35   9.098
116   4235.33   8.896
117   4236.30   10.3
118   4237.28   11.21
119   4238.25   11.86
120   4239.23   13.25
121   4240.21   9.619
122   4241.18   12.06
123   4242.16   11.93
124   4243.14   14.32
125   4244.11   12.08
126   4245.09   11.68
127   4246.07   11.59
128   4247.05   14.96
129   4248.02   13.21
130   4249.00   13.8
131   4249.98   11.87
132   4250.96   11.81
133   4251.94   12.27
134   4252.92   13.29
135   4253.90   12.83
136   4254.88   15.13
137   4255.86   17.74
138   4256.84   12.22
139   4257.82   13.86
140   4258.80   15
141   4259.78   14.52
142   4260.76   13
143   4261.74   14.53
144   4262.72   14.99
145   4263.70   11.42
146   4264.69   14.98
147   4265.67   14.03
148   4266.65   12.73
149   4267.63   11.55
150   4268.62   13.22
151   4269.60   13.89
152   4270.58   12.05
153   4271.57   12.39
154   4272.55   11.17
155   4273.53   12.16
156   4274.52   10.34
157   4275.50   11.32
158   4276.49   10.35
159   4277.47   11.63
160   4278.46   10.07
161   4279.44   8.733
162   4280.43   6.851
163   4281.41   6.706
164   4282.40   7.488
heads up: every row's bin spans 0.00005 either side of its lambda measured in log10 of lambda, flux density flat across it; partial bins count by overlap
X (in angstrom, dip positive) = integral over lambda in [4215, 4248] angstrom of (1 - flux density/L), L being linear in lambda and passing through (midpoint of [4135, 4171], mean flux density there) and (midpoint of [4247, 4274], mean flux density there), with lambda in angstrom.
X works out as 4.98 angstrom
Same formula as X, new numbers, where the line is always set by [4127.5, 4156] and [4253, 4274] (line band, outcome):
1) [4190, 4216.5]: 1.58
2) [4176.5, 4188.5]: 2.32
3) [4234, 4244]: 1.42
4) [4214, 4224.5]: 1.29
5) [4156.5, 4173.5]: 2.33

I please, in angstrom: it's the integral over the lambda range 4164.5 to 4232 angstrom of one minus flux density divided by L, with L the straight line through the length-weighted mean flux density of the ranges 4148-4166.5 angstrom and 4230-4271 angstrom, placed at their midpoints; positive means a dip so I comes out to 5.5 angstrom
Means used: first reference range 11.5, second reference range 12.5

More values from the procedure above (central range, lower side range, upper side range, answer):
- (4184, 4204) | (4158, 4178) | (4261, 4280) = -1.90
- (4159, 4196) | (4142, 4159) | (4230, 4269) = 6.04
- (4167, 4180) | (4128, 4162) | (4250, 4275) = 2.67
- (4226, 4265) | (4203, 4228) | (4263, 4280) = -0.93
